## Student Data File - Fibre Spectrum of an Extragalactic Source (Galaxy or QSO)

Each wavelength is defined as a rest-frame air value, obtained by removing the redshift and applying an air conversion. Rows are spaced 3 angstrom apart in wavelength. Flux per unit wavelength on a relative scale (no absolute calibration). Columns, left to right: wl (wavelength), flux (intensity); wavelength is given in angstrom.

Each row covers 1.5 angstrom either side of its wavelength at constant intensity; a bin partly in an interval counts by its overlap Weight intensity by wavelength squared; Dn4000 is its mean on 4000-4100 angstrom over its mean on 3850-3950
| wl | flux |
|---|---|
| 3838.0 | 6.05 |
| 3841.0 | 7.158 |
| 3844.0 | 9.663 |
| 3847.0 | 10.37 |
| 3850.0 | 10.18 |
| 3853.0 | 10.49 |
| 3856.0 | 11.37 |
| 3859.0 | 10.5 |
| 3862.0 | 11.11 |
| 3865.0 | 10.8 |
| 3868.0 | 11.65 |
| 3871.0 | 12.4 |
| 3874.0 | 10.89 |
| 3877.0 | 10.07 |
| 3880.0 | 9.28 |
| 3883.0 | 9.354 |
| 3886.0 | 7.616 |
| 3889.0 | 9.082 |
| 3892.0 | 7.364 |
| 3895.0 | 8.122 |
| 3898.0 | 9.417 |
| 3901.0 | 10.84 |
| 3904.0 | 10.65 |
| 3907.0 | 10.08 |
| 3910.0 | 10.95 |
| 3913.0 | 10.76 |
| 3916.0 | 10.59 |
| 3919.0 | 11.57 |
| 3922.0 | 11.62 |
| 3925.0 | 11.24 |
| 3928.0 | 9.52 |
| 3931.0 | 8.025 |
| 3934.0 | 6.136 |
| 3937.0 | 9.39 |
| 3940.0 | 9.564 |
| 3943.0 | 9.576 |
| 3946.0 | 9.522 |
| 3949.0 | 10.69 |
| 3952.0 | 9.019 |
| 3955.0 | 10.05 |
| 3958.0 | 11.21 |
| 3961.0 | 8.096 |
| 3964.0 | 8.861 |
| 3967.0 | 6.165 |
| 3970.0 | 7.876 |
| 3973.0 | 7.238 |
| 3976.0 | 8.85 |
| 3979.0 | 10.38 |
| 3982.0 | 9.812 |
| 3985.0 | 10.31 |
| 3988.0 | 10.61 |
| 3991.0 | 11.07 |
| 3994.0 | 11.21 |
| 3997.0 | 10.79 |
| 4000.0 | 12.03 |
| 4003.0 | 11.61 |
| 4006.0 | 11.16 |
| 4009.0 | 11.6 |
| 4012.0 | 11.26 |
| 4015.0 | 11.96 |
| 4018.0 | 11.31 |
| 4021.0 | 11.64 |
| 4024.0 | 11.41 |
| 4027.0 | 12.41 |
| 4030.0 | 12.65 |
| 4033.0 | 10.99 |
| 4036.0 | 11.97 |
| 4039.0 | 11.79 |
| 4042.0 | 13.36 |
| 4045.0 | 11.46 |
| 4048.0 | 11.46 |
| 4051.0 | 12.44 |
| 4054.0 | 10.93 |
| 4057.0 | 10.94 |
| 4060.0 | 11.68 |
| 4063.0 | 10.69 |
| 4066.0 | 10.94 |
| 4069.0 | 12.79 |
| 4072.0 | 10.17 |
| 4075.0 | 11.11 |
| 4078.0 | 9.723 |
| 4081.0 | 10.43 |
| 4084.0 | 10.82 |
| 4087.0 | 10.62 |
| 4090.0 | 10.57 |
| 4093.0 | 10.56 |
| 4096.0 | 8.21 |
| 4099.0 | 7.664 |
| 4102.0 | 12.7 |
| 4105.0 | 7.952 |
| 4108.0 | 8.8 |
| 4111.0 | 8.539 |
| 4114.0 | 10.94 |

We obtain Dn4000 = 1.21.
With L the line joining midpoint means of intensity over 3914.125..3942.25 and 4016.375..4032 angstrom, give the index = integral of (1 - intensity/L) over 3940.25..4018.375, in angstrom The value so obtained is 5.9 angstrom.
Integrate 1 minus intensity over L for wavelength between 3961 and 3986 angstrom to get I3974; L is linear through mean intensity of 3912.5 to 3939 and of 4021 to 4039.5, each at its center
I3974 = 4.99 angstrom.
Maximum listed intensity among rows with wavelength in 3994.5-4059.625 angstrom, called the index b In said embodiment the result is 13.36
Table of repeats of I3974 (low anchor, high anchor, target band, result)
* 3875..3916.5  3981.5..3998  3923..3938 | 1.6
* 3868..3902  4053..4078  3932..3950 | 1.7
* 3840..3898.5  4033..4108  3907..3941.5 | 0.6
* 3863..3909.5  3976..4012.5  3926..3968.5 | 5.8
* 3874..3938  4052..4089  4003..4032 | -3.3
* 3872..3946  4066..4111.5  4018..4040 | -4.1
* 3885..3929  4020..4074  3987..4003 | -0.2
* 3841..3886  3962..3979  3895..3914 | -1.6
